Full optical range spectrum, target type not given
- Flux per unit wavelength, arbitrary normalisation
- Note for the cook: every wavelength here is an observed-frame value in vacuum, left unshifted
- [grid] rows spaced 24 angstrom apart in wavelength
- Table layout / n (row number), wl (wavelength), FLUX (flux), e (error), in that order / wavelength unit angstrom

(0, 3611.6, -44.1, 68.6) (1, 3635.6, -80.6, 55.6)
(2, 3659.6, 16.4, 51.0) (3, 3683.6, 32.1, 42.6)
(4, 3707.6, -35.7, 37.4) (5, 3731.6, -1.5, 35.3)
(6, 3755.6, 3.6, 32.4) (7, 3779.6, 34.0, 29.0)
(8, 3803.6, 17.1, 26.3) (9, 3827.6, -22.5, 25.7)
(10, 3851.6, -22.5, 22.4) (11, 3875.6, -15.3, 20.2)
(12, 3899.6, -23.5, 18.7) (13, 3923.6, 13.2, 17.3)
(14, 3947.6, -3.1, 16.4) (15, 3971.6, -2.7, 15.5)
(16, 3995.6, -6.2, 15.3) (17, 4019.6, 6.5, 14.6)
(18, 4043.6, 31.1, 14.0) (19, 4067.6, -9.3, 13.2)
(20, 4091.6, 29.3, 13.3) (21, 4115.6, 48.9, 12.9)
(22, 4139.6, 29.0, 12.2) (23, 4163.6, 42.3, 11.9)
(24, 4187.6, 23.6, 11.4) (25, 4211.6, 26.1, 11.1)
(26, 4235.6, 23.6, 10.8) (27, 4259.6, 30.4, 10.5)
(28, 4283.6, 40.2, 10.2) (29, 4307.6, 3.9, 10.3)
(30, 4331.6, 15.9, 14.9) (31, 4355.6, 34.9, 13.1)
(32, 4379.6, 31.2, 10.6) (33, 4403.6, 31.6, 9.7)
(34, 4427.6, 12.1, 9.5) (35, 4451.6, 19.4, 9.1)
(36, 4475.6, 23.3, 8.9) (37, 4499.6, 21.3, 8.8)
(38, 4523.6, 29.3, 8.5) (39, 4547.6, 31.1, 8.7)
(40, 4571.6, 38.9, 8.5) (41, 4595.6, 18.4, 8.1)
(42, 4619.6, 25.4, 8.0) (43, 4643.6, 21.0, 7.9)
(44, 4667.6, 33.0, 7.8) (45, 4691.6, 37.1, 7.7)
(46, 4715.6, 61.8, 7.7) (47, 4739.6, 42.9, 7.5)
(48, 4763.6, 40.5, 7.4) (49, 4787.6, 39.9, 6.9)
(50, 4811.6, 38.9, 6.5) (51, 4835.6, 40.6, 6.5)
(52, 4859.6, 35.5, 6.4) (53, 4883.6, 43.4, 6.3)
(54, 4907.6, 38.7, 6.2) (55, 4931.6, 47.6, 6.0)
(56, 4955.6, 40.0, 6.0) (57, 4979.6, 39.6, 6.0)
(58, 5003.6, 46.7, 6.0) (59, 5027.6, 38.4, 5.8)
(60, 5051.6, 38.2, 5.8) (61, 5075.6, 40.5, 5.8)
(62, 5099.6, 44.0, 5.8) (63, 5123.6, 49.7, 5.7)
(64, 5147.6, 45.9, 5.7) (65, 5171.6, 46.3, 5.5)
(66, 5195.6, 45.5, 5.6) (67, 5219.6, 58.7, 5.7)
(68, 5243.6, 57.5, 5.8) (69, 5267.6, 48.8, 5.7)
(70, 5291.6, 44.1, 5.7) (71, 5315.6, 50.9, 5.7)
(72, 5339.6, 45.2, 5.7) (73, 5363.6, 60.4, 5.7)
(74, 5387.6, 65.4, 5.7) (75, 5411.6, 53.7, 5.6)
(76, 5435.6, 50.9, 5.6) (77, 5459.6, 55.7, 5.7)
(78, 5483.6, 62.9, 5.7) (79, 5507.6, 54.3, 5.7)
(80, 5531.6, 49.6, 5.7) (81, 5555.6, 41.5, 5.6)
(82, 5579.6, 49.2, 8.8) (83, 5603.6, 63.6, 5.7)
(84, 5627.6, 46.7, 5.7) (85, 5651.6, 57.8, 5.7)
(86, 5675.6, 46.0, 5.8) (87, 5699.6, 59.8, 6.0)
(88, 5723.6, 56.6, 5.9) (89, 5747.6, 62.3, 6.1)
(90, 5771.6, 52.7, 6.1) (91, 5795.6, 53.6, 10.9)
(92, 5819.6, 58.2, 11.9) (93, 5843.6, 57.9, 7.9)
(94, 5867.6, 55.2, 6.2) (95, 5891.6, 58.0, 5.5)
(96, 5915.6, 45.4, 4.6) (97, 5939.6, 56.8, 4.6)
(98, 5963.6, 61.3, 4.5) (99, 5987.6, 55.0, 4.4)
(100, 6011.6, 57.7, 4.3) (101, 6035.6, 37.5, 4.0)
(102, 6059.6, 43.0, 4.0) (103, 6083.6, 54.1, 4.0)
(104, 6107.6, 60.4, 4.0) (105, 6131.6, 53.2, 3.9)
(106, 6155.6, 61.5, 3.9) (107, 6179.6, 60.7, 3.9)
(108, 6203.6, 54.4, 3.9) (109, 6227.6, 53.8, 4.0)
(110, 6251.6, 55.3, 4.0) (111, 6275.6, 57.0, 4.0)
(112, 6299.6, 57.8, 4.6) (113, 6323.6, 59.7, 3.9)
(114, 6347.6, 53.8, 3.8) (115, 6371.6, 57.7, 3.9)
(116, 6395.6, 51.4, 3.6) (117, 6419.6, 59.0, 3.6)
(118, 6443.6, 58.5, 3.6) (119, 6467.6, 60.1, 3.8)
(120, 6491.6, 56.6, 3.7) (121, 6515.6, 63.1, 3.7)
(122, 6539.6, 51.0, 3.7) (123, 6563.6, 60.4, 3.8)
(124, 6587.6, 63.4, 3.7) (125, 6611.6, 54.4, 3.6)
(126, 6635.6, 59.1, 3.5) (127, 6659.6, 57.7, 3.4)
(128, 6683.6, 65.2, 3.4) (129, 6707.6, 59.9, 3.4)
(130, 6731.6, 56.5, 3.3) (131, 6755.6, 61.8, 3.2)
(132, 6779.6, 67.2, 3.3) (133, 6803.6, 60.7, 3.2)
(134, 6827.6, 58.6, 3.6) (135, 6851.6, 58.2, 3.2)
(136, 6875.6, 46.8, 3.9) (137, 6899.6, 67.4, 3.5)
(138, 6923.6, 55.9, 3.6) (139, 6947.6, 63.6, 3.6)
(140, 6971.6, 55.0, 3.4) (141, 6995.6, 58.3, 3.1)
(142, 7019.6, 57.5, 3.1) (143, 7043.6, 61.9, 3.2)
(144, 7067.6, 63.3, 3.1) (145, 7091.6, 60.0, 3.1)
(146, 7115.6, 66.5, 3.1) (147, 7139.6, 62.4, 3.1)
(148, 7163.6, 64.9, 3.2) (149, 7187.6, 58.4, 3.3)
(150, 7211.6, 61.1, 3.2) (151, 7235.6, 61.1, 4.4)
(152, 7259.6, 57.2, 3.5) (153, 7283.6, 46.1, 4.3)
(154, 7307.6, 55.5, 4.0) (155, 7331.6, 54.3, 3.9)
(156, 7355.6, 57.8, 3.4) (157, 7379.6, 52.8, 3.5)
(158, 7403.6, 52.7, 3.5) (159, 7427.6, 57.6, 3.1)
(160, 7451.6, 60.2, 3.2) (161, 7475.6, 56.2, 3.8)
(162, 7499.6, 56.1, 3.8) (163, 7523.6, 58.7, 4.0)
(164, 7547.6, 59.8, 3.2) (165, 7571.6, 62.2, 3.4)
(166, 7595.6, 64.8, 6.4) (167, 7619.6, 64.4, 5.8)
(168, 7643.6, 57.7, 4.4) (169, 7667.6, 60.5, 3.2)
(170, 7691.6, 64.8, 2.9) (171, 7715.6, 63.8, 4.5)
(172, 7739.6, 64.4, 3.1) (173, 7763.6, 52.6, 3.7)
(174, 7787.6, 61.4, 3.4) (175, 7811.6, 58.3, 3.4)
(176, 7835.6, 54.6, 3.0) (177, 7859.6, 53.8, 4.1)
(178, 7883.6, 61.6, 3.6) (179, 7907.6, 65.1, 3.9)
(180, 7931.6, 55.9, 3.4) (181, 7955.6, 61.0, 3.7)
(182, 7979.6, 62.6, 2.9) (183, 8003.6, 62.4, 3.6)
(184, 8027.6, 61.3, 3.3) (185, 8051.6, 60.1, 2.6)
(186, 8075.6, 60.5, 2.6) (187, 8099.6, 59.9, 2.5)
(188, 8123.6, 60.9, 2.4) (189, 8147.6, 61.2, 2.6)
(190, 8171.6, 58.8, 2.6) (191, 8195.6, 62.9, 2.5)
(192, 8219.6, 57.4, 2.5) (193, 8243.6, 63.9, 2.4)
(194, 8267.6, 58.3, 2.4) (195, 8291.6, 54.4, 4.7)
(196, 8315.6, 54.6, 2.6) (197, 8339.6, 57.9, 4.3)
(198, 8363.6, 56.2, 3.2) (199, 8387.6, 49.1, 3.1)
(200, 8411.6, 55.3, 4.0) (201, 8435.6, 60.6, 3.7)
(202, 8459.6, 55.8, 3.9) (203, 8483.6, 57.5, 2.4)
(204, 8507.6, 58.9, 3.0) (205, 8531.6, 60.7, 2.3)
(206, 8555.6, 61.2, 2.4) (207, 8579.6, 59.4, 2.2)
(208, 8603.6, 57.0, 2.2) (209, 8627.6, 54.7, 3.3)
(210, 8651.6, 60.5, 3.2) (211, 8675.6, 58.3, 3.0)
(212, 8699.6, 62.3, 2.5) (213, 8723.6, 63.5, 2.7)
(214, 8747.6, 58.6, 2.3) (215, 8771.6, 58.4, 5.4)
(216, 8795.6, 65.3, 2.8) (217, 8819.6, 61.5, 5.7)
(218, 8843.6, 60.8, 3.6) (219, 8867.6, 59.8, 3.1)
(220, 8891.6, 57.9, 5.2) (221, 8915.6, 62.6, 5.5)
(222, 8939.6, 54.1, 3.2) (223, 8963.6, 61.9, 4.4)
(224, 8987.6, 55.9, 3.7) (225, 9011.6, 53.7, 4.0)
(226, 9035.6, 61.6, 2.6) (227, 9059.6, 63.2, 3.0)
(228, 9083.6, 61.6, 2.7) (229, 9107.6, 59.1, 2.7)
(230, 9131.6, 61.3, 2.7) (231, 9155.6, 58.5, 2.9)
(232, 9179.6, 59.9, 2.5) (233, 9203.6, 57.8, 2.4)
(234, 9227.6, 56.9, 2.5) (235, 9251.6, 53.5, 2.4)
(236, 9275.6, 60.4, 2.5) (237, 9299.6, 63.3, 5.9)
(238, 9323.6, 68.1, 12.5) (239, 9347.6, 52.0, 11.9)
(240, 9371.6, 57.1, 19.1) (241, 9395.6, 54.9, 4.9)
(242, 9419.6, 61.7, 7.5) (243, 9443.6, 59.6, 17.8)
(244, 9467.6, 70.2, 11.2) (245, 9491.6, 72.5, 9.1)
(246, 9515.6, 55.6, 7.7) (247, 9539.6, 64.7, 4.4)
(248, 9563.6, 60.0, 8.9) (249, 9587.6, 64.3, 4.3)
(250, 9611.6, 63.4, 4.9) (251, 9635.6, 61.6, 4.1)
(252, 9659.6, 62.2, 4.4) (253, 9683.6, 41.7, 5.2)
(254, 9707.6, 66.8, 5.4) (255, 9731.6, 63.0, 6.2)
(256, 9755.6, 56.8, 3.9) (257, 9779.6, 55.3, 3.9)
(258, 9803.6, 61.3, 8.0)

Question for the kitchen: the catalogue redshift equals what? 0.165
